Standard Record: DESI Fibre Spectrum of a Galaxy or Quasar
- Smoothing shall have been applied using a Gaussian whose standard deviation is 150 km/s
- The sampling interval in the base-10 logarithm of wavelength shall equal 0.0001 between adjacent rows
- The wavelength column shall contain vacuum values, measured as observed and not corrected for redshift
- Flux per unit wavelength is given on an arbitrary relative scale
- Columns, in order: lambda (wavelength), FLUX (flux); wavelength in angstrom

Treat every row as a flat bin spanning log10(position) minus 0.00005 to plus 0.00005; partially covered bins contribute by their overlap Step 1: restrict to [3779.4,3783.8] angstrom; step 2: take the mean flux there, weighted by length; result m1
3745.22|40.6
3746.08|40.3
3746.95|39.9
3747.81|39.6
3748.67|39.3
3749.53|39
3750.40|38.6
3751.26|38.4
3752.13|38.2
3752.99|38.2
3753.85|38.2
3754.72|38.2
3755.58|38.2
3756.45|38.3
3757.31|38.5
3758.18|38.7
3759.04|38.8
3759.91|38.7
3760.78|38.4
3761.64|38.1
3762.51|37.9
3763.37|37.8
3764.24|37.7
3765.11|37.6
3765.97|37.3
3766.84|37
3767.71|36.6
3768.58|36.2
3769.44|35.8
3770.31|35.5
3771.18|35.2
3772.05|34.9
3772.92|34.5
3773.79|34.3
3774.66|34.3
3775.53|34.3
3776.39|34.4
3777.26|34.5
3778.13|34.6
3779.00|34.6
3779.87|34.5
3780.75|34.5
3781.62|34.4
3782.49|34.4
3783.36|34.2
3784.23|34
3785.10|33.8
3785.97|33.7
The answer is 34.4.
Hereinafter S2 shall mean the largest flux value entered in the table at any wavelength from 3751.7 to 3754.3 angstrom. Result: 38.2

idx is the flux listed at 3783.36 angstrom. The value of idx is 34.2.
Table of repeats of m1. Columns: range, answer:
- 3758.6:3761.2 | 38.6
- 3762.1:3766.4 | 37.7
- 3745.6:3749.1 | 39.8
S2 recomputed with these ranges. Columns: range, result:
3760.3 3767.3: 38.4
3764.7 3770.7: 37.6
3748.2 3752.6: 39.3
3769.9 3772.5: 35.5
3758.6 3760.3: 38.8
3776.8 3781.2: 34.6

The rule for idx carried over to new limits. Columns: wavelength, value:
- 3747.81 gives 39.6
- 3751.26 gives 38.4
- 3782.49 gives 34.4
